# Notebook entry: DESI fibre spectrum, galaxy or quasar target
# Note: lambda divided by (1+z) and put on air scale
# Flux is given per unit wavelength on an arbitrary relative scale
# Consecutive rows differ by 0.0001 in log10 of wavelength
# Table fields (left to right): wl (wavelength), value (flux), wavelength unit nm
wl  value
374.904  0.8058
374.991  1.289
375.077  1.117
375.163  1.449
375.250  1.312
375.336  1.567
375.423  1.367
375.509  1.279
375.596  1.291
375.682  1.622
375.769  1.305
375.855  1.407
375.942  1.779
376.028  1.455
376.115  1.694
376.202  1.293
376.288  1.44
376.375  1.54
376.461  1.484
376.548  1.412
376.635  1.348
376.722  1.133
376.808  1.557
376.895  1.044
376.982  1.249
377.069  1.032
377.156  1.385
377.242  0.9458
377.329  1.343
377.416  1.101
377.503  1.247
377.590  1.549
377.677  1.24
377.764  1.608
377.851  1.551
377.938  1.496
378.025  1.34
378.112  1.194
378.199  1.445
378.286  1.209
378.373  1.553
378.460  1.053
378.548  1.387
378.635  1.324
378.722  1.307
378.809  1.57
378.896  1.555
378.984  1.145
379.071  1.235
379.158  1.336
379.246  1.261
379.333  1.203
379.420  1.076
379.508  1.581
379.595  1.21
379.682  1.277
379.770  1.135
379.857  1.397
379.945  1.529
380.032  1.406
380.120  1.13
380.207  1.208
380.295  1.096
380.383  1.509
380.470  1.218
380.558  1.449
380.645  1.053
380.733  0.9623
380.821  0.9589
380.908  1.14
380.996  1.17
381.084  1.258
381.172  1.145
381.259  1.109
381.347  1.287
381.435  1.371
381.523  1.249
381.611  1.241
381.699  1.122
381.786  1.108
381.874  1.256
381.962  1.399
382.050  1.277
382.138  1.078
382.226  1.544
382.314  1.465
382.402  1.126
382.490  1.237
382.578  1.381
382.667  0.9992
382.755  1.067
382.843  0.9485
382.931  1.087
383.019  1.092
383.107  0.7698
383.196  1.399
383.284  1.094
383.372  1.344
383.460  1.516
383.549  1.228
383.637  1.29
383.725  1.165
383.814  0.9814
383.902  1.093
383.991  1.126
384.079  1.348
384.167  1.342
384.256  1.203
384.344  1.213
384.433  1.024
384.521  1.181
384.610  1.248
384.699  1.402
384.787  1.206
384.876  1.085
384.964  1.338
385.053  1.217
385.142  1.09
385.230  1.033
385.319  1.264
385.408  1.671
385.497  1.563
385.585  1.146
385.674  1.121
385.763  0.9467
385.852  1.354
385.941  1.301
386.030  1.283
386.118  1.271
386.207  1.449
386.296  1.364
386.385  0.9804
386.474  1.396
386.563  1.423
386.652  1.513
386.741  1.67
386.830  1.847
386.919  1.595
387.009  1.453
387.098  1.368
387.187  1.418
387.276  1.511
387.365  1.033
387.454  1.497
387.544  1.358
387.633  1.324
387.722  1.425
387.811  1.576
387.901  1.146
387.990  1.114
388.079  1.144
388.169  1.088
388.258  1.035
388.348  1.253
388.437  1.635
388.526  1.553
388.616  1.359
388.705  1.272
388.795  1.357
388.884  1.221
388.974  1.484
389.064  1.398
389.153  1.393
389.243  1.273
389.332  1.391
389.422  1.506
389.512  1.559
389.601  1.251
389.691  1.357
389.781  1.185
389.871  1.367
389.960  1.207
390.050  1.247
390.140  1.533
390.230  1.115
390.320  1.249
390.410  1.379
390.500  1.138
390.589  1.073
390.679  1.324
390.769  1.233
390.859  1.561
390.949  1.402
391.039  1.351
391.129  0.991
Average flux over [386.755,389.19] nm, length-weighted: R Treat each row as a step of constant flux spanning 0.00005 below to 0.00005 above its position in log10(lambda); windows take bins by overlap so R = 1.37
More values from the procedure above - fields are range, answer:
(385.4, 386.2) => 1.29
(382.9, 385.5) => 1.22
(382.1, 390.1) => 1.29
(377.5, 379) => 1.38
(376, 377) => 1.39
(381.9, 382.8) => 1.26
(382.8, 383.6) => 1.17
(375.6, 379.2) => 1.36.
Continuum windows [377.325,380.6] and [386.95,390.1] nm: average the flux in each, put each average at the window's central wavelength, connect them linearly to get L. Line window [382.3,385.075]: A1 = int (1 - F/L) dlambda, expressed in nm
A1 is 0.29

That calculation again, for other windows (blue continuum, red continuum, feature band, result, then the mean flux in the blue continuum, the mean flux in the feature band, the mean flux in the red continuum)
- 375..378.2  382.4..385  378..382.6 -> 0.012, 1.37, 1.27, 1.19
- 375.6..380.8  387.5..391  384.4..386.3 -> 0.104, 1.33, 1.25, 1.32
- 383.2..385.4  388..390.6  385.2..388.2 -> -0.192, 1.22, 1.34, 1.31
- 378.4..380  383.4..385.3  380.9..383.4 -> 0.109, 1.31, 1.2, 1.21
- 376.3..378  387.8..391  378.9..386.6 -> 0.535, 1.33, 1.23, 1.31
